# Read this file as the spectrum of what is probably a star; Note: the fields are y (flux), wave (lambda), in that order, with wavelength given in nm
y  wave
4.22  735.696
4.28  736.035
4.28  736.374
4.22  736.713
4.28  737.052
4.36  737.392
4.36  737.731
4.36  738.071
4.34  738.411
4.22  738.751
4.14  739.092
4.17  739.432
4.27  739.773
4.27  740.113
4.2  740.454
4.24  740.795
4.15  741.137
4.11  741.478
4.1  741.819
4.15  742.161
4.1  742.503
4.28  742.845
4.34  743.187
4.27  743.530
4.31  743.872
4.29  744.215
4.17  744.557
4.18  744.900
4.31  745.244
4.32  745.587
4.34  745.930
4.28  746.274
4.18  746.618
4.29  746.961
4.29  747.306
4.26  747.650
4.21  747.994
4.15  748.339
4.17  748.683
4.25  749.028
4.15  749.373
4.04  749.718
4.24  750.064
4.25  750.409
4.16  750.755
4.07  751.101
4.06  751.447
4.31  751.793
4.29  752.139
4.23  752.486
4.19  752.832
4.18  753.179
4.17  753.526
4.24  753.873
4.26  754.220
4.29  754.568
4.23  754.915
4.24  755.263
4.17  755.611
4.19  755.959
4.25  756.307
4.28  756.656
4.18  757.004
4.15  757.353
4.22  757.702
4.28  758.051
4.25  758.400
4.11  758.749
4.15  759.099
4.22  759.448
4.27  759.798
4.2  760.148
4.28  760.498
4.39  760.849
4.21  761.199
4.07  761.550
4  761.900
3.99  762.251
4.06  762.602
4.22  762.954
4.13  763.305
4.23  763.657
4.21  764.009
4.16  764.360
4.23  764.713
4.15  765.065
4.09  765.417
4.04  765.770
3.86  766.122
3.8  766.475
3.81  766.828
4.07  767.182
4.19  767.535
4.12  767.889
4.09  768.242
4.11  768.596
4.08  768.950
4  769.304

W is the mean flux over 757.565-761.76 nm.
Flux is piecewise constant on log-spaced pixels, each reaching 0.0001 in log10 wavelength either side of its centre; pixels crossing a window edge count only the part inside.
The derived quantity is 4.22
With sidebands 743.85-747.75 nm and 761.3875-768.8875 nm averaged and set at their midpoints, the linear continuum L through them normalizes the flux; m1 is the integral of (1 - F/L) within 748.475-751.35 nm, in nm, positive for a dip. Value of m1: 0.04 nm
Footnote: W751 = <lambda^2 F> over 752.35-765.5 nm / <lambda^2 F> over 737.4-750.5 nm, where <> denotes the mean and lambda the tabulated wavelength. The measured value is 1.0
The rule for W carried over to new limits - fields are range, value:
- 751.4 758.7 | 4.22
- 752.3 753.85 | 4.2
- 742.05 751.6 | 4.22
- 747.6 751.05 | 4.18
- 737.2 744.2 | 4.24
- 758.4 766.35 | 4.15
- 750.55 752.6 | 4.19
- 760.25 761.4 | 4.28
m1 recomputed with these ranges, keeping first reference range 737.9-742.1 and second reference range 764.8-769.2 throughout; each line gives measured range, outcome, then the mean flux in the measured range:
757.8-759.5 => -0.05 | 4.2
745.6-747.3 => -0.04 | 4.28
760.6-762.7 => -0.03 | 4.13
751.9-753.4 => -0.03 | 4.22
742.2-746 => -0.07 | 4.26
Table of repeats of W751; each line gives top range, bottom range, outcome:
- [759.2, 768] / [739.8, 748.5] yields 1.02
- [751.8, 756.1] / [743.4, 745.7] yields 1.02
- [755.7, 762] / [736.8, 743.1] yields 1.05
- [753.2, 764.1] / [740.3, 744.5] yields 1.04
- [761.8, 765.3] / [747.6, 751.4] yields 1.03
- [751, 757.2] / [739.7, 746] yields 1.03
